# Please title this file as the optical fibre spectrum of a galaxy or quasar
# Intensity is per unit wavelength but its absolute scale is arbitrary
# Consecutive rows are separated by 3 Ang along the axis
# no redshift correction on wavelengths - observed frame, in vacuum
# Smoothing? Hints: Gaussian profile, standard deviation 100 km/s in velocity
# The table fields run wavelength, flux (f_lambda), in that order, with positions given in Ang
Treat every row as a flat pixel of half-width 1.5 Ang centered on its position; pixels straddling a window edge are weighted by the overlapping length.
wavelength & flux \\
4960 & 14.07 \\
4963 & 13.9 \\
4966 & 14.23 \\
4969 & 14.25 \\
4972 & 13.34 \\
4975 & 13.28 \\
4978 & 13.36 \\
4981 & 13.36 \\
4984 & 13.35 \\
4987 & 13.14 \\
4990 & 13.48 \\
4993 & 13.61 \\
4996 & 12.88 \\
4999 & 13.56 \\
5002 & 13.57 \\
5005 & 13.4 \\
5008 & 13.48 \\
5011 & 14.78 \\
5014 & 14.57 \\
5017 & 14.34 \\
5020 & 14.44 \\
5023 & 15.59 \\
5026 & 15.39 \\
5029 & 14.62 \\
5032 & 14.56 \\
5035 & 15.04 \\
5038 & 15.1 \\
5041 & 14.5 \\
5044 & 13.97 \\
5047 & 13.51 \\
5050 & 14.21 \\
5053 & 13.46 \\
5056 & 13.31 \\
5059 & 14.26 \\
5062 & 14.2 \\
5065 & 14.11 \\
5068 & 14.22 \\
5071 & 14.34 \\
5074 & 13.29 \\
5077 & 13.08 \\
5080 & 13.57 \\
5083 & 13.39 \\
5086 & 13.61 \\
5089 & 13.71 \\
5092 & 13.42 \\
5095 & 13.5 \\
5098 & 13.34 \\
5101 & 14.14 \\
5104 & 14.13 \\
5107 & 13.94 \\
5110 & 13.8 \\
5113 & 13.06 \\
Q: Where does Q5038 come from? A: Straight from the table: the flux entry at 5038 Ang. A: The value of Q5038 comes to 15.1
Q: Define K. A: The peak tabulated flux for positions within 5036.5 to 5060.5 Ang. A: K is 15.1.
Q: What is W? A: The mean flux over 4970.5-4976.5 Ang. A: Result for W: 13.3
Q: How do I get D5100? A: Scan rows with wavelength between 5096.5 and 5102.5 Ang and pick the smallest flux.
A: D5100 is 13.34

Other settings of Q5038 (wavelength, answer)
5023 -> 15.59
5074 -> 13.29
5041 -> 14.5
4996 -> 12.88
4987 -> 13.14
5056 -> 13.31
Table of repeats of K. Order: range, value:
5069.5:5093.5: 14.34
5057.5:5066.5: 14.26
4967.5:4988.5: 14.25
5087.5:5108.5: 14.14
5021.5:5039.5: 15.59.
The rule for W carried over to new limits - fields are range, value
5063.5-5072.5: 14.2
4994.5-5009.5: 13.4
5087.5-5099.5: 13.5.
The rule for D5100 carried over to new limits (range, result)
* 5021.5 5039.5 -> 14.56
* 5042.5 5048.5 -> 13.51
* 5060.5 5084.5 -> 13.08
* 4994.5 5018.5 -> 12.88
